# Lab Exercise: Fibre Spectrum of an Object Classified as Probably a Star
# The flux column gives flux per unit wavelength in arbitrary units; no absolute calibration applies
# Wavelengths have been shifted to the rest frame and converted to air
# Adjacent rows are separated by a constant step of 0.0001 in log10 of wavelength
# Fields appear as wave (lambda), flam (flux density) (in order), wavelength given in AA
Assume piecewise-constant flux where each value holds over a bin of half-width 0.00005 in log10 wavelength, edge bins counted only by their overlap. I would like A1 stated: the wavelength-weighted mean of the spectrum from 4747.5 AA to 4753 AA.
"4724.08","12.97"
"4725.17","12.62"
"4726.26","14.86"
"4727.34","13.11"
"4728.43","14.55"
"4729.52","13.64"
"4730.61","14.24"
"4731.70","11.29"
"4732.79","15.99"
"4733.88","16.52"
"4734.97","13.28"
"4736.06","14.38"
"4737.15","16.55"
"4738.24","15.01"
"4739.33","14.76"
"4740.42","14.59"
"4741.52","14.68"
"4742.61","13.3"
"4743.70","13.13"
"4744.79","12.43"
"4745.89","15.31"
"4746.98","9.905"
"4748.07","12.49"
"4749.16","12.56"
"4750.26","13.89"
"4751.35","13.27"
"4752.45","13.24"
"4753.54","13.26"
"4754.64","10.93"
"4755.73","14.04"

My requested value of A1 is 13.1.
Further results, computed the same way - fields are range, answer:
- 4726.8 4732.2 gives 13.4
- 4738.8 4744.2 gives 14.1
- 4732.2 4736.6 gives 15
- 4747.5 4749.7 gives 12.5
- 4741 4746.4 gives 13.8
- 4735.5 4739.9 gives 15.2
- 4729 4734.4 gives 14.3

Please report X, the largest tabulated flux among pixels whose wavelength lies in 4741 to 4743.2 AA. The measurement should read 14.68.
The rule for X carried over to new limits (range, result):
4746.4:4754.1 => 13.89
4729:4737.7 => 16.55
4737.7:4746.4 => 15.31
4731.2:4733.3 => 15.99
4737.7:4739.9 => 15.01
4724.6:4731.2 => 14.86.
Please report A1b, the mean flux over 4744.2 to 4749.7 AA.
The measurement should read 12.6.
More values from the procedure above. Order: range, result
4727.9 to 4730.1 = 14.1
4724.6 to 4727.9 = 13.5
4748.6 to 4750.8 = 13.2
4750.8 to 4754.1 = 13.2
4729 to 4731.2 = 13.9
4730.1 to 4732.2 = 12.8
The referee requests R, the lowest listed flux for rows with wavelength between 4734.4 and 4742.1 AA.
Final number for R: 13.28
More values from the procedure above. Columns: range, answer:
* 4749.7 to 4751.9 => 13.27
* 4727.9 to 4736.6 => 11.29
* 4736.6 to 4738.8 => 15.01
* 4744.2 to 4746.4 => 12.43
